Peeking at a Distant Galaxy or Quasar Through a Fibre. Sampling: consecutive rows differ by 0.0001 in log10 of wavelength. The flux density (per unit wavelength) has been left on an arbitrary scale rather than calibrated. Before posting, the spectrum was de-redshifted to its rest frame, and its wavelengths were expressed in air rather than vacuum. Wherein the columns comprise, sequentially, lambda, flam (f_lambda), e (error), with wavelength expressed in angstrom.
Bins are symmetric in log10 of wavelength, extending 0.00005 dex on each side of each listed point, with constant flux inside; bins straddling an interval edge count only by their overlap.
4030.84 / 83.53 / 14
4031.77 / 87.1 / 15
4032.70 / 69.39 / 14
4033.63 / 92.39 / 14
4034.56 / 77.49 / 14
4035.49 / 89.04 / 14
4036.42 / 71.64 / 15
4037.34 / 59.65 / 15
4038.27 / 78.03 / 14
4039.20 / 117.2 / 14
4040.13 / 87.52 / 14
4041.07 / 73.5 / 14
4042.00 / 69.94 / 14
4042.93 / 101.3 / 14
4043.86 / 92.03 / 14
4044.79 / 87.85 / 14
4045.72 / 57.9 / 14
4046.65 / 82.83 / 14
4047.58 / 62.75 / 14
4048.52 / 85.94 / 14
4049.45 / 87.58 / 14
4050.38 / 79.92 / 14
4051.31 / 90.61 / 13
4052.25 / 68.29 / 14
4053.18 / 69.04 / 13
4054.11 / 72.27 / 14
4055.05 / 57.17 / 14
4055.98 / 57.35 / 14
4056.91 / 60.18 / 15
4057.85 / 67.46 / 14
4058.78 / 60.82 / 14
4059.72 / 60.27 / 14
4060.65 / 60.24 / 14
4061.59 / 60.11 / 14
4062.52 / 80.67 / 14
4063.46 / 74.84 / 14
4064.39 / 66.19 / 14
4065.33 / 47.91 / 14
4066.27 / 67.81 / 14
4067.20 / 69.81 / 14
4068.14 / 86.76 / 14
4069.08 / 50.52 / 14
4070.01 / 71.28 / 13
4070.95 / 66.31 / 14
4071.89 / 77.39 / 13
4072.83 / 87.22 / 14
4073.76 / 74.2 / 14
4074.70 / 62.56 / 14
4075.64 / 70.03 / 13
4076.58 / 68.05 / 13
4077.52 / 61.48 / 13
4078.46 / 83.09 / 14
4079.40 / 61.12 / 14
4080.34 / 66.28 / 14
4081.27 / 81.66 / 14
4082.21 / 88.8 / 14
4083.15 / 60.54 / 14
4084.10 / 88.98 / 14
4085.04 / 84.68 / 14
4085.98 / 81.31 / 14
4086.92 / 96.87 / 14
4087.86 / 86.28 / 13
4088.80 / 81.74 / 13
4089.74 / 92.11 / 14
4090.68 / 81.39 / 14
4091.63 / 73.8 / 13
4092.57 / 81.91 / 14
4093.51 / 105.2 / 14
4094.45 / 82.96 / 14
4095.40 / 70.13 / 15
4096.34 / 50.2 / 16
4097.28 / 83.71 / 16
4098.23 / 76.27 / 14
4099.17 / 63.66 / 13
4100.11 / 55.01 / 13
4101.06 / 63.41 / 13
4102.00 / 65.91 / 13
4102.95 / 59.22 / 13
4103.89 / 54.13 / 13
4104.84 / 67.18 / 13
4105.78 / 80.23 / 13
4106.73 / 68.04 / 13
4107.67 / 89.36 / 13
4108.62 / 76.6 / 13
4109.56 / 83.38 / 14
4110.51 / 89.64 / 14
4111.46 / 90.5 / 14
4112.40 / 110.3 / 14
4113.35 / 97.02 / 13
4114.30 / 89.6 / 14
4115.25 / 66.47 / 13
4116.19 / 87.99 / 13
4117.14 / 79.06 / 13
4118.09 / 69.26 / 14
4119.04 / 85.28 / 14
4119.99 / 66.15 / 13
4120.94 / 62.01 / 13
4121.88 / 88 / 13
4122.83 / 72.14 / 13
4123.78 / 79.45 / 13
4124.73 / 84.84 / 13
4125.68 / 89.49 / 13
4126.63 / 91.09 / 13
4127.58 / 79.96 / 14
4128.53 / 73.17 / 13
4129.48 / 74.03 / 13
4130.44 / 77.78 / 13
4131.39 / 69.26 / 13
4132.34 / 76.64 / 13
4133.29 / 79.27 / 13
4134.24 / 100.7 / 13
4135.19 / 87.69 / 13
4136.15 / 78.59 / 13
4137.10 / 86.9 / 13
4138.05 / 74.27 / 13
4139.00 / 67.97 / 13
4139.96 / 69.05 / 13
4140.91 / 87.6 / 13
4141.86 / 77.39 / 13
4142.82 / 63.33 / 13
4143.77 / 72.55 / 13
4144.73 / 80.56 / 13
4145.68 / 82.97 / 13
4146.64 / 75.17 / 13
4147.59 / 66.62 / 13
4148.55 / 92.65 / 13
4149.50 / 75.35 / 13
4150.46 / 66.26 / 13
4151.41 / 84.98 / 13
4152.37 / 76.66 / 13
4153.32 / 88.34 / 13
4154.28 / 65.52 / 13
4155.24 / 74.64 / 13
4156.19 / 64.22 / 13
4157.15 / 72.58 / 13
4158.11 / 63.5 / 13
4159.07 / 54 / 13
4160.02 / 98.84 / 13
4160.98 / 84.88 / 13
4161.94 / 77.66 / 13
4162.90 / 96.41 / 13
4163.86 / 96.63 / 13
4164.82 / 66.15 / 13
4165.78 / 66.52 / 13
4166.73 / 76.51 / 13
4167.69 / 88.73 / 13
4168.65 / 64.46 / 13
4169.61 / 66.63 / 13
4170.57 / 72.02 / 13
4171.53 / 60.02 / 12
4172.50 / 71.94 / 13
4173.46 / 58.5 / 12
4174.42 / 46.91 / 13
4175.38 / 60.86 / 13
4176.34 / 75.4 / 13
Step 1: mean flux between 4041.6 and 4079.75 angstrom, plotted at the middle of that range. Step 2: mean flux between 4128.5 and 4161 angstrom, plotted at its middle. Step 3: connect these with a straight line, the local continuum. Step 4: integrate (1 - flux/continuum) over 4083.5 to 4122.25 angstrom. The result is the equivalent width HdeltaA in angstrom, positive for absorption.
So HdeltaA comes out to -2.4 angstrom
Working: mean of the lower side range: 71.2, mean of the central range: 78.6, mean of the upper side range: 76.6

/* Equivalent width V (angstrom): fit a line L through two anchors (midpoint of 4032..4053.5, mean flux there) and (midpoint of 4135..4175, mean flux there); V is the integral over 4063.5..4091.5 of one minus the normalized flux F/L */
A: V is 1.5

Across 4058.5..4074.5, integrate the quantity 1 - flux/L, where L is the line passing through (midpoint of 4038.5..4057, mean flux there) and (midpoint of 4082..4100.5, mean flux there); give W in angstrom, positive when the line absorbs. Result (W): 2.1 angstrom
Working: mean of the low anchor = 78.4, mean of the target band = 68.4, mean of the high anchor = 79.2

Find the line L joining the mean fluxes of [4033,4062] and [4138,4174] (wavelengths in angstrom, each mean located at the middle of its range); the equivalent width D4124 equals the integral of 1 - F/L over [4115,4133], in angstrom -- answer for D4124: -0.65 angstrom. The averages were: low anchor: 75.4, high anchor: 74.7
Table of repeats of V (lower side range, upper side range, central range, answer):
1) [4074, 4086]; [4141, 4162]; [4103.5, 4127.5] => -2.02 angstrom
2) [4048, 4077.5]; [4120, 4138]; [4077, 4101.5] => -1.11 angstrom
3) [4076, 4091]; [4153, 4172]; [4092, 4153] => -0.66 angstrom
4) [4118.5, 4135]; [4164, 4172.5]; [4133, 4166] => -1.20 angstrom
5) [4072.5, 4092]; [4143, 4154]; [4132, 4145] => -0.17 angstrom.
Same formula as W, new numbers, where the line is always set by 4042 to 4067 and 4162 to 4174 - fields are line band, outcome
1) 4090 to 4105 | 0.2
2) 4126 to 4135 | -0.9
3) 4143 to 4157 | -0.5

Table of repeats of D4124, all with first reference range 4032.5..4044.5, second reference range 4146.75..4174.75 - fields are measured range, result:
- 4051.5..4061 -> 2.1 angstrom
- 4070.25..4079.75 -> 1.1 angstrom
